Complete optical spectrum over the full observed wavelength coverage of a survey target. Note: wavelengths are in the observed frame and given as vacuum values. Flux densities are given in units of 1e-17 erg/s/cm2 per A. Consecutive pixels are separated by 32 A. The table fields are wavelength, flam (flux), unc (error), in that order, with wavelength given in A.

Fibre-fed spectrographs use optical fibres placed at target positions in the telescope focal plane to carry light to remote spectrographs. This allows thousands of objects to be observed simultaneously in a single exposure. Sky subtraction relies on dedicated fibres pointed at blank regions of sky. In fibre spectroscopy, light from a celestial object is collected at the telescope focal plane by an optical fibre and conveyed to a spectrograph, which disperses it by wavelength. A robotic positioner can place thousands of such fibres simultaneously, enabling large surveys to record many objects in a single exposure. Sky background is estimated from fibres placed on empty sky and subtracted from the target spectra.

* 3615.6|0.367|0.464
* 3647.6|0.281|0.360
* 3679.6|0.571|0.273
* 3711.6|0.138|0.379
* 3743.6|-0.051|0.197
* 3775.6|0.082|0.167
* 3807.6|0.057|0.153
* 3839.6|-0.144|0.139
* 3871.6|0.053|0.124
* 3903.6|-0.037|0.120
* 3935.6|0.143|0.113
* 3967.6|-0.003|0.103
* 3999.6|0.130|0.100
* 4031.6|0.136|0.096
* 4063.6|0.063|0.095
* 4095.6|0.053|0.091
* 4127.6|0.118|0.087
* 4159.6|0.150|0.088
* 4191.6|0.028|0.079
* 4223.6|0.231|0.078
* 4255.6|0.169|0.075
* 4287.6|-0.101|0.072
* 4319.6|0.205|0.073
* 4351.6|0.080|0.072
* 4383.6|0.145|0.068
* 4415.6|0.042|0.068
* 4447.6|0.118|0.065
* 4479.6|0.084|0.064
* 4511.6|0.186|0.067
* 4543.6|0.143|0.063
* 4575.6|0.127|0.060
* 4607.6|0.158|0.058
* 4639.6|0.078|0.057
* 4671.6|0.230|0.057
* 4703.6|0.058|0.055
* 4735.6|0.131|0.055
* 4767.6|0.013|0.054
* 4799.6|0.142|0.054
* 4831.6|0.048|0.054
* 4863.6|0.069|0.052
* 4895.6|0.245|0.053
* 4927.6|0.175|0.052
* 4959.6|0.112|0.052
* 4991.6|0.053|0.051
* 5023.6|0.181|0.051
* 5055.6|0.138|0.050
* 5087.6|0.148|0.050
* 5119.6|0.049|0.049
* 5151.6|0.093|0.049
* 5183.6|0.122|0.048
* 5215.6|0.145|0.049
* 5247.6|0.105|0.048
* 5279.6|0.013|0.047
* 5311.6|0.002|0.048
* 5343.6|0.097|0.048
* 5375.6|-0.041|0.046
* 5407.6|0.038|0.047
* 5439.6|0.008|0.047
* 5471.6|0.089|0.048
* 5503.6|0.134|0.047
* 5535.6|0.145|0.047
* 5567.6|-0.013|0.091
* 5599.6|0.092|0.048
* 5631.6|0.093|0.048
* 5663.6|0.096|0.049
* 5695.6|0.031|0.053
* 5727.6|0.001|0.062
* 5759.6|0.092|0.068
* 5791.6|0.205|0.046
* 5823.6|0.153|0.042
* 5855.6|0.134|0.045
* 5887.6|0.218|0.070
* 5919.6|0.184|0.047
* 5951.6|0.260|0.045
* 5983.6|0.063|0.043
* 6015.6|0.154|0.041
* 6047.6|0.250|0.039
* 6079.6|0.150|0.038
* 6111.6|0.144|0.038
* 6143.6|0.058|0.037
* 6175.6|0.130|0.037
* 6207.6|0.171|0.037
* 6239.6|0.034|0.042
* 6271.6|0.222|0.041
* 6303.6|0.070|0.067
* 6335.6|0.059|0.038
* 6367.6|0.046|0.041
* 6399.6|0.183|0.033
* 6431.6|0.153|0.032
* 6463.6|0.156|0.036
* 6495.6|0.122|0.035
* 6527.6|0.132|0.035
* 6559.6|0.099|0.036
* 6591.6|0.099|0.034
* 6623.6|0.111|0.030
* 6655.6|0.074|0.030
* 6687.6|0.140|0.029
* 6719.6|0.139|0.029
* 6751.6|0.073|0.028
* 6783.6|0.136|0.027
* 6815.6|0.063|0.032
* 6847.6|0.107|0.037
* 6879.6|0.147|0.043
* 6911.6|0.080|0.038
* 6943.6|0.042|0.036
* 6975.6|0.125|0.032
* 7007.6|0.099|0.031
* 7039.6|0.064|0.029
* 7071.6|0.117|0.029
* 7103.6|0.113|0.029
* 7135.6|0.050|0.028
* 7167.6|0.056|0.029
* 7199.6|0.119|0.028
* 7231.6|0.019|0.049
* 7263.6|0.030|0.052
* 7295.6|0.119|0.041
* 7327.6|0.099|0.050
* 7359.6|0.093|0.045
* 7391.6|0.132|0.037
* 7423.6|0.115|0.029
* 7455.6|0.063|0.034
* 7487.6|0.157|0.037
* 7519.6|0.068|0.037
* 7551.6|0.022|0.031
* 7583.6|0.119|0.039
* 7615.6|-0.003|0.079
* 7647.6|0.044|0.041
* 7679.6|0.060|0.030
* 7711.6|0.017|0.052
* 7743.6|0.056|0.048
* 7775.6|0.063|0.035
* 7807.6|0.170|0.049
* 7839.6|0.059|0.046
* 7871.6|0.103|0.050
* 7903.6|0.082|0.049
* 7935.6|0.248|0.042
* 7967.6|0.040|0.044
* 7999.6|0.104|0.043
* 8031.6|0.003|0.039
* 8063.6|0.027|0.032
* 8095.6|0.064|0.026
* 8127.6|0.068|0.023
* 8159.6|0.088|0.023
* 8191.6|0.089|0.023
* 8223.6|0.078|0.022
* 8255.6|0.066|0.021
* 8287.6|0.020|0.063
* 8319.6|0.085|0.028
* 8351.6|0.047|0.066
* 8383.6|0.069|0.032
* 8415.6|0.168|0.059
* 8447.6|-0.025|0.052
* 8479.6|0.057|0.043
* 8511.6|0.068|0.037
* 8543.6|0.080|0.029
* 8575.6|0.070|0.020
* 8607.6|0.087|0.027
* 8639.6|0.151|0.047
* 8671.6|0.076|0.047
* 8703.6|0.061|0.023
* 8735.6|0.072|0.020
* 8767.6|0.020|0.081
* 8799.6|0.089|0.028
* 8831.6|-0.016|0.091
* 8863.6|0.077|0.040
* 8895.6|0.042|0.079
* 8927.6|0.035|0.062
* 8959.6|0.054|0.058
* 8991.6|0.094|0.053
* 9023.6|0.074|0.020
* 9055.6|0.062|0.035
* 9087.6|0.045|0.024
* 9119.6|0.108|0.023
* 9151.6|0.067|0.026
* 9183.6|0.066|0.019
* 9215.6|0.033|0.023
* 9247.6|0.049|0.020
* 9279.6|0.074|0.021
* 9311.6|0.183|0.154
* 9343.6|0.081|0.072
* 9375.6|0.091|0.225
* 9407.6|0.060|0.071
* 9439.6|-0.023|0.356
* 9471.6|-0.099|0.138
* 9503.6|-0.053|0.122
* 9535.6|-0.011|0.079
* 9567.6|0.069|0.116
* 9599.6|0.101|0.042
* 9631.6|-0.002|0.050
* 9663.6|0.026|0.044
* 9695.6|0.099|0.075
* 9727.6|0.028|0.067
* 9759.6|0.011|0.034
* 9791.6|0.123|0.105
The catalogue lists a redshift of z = 0.21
